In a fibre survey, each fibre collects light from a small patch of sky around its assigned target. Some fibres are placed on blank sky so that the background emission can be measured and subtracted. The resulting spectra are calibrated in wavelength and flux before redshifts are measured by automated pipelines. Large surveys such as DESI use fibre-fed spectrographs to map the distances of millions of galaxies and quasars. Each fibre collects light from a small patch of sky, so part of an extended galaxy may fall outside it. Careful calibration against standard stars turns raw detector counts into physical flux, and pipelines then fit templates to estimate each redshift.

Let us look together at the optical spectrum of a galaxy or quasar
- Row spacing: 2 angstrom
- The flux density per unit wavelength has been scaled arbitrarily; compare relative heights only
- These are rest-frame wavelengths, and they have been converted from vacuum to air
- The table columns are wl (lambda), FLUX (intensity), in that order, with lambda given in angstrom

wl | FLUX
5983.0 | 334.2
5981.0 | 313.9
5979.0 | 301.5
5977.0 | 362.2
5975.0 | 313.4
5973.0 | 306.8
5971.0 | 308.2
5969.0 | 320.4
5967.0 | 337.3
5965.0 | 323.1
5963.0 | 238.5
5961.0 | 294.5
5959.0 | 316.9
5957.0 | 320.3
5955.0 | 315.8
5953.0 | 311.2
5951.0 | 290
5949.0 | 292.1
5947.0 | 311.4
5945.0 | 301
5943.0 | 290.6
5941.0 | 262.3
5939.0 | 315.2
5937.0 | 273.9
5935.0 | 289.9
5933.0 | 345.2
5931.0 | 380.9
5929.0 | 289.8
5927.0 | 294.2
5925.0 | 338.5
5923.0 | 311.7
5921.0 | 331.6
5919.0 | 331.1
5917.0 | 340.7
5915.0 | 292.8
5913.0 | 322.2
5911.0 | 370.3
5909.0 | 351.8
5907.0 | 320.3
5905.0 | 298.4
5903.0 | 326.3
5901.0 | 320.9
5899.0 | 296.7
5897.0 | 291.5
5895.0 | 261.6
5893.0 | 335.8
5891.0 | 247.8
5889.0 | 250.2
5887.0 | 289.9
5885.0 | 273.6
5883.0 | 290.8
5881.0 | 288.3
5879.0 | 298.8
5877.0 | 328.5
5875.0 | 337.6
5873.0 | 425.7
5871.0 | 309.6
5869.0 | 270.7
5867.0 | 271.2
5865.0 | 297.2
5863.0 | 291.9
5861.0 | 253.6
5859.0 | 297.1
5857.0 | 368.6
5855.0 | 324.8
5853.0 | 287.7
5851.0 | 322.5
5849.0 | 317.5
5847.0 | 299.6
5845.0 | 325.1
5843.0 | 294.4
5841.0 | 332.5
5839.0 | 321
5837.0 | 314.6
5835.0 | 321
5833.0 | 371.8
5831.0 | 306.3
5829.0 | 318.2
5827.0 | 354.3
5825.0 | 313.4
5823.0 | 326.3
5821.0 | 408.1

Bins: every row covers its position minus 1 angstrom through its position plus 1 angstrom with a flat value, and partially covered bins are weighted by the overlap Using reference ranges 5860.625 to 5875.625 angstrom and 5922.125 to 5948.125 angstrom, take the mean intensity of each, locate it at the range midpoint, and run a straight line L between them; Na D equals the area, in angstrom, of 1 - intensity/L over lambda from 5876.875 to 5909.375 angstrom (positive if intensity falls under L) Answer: 1.3 angstrom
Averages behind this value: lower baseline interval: 309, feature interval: 296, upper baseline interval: 308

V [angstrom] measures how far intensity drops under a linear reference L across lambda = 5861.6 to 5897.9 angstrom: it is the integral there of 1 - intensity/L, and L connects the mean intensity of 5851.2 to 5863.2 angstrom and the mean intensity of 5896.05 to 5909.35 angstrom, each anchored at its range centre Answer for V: 1.4 angstrom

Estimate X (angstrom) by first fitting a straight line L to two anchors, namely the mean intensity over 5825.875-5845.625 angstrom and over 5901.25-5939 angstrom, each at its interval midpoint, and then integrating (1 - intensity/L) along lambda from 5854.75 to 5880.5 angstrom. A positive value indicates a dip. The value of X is 0.95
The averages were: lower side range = 326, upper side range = 323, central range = 313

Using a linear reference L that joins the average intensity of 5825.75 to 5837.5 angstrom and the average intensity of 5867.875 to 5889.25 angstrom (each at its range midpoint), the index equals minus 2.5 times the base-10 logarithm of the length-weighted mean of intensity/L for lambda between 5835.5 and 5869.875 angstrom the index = 0.05 mag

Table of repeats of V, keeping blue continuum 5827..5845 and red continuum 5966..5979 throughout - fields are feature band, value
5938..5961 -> 1.50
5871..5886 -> 0.19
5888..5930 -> 1.68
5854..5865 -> 0.61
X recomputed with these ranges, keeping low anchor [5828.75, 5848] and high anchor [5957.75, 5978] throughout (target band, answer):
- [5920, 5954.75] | 0.71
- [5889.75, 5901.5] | 0.99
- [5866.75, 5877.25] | -0.30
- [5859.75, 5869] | 1.18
